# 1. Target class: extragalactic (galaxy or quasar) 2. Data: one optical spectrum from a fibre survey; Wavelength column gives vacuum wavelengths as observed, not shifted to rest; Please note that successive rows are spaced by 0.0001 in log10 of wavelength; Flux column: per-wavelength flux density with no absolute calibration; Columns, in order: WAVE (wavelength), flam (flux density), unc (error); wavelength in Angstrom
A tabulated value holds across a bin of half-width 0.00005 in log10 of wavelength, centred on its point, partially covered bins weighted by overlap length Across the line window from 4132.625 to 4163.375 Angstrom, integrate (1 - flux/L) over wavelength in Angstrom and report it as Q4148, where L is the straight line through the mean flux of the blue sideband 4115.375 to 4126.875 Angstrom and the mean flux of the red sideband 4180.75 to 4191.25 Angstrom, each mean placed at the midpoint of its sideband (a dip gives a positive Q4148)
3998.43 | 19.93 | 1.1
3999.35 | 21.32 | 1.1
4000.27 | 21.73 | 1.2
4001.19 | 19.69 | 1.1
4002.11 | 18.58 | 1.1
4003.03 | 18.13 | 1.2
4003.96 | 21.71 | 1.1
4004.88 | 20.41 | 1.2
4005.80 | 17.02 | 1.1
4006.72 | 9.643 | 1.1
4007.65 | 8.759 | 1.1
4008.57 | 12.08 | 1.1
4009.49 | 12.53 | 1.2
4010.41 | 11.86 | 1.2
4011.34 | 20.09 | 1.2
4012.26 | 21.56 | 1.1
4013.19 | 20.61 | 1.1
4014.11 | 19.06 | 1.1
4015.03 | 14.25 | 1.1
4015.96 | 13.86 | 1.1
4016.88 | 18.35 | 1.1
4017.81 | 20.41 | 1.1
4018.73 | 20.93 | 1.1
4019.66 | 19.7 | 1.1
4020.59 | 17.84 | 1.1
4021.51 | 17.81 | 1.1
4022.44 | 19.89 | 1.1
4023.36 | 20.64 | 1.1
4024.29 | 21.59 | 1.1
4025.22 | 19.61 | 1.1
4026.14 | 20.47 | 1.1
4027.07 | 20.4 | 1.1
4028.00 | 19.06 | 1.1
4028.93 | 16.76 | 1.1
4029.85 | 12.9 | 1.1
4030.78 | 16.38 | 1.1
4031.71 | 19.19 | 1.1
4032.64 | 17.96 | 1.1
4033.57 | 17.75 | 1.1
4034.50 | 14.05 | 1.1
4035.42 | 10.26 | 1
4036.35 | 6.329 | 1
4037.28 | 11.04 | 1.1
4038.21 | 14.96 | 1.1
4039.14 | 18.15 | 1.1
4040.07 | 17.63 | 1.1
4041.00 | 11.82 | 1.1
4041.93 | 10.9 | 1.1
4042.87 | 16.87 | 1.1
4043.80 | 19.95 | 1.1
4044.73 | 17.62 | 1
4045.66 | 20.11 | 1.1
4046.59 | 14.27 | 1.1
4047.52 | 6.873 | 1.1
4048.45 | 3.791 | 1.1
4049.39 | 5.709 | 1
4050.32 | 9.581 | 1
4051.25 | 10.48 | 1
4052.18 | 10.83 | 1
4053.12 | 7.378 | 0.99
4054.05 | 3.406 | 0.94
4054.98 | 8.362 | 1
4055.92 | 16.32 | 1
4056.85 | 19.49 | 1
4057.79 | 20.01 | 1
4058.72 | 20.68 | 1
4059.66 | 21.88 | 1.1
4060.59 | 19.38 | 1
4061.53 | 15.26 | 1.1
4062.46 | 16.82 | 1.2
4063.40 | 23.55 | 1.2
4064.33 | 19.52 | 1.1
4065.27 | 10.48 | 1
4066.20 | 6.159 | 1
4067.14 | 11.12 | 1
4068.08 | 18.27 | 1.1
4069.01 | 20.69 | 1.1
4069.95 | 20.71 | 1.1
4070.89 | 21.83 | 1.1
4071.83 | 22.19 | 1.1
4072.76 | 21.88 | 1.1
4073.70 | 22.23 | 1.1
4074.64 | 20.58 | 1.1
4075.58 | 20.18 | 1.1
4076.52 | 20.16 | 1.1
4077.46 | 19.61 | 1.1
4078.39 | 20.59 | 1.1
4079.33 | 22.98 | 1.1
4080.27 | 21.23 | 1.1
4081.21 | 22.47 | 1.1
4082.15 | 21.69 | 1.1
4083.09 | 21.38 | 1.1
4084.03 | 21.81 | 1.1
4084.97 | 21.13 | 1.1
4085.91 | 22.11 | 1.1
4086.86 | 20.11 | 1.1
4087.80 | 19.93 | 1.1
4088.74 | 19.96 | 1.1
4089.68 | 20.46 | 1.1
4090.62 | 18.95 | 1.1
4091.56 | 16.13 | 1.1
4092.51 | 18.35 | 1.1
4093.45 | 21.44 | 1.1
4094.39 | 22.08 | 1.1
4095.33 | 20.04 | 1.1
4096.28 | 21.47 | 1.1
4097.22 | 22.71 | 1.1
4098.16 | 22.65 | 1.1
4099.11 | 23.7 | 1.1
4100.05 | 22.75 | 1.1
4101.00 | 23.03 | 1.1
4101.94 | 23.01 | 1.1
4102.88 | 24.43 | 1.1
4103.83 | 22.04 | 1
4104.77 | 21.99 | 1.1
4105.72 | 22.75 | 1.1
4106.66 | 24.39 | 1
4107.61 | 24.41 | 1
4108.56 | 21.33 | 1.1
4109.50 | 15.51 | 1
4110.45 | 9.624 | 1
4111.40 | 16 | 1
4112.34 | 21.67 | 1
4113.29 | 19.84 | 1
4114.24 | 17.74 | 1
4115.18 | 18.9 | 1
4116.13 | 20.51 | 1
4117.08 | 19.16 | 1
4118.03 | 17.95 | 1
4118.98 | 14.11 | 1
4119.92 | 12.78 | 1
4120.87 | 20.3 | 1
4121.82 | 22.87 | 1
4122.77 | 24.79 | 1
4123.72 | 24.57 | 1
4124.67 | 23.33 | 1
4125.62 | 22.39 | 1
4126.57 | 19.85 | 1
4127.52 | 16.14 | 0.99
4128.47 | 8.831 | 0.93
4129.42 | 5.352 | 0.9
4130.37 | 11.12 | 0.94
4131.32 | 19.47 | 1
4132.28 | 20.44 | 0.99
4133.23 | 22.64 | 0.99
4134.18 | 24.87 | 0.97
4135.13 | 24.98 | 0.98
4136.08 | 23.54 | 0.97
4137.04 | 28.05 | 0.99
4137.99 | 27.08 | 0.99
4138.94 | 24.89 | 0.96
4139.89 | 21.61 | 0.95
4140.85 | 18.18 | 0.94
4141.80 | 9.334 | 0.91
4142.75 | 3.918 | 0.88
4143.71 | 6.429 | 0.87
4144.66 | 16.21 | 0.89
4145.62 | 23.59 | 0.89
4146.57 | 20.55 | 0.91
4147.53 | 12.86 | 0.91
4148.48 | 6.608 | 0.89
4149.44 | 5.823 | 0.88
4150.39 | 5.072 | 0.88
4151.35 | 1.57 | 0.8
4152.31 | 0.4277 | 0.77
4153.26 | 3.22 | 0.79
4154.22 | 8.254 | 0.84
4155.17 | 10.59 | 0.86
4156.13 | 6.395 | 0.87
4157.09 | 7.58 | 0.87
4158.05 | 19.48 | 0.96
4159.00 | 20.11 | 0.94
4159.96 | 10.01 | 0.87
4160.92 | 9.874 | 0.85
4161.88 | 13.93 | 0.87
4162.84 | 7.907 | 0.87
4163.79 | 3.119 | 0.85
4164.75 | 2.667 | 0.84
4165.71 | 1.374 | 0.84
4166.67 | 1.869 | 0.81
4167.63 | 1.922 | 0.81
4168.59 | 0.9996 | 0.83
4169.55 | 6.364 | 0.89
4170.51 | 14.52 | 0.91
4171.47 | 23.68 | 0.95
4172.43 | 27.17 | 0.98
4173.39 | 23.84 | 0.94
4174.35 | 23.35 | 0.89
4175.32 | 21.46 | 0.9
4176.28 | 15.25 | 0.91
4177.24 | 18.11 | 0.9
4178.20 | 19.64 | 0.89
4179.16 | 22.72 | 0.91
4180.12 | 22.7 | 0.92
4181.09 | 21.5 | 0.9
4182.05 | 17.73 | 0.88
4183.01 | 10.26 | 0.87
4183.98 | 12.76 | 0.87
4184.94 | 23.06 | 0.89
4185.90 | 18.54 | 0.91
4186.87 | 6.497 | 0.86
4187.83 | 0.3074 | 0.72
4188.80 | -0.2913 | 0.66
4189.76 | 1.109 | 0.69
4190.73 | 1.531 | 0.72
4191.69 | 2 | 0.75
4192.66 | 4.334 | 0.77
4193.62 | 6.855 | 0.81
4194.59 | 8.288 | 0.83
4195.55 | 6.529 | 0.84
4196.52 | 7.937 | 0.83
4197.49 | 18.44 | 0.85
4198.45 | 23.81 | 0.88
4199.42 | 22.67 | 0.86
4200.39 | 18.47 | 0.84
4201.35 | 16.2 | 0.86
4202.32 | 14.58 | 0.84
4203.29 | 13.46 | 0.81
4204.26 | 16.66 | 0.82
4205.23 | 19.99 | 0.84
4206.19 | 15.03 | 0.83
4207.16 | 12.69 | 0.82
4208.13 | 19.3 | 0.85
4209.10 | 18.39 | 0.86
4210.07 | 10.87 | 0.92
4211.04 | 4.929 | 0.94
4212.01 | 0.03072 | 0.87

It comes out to 4.6 Angstrom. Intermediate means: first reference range 20.2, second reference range 10.1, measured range 13.9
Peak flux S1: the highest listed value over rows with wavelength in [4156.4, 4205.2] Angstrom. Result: 27.17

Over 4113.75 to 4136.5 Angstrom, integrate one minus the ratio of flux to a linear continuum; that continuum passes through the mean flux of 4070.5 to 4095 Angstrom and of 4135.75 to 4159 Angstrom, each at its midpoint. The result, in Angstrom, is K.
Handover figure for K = -4.89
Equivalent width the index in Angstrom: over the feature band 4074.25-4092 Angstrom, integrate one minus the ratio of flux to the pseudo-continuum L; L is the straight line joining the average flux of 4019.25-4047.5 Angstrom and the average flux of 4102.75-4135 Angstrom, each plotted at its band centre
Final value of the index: -2.5 Angstrom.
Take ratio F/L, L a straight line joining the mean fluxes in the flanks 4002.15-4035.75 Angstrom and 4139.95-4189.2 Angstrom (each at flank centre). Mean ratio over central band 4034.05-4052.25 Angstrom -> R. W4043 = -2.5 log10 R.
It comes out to 0.29 mag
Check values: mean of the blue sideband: 17.4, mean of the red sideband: 12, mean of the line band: 12.6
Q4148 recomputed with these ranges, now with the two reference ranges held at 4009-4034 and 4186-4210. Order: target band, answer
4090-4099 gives -3.0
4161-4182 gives -2.6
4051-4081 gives -1.8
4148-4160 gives 4.7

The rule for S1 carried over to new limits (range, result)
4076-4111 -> 24.43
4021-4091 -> 23.55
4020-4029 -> 21.59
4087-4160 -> 28.05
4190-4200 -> 23.81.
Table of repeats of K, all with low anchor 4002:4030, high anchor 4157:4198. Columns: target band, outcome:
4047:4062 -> 3.5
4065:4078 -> -2.3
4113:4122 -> -2.7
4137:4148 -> -3.5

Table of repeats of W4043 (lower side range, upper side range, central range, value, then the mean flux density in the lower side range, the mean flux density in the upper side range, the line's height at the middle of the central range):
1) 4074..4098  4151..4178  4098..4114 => -0.15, 20.7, 11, 18.3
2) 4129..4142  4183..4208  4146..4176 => 0.48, 20.4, 11.7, 16.7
